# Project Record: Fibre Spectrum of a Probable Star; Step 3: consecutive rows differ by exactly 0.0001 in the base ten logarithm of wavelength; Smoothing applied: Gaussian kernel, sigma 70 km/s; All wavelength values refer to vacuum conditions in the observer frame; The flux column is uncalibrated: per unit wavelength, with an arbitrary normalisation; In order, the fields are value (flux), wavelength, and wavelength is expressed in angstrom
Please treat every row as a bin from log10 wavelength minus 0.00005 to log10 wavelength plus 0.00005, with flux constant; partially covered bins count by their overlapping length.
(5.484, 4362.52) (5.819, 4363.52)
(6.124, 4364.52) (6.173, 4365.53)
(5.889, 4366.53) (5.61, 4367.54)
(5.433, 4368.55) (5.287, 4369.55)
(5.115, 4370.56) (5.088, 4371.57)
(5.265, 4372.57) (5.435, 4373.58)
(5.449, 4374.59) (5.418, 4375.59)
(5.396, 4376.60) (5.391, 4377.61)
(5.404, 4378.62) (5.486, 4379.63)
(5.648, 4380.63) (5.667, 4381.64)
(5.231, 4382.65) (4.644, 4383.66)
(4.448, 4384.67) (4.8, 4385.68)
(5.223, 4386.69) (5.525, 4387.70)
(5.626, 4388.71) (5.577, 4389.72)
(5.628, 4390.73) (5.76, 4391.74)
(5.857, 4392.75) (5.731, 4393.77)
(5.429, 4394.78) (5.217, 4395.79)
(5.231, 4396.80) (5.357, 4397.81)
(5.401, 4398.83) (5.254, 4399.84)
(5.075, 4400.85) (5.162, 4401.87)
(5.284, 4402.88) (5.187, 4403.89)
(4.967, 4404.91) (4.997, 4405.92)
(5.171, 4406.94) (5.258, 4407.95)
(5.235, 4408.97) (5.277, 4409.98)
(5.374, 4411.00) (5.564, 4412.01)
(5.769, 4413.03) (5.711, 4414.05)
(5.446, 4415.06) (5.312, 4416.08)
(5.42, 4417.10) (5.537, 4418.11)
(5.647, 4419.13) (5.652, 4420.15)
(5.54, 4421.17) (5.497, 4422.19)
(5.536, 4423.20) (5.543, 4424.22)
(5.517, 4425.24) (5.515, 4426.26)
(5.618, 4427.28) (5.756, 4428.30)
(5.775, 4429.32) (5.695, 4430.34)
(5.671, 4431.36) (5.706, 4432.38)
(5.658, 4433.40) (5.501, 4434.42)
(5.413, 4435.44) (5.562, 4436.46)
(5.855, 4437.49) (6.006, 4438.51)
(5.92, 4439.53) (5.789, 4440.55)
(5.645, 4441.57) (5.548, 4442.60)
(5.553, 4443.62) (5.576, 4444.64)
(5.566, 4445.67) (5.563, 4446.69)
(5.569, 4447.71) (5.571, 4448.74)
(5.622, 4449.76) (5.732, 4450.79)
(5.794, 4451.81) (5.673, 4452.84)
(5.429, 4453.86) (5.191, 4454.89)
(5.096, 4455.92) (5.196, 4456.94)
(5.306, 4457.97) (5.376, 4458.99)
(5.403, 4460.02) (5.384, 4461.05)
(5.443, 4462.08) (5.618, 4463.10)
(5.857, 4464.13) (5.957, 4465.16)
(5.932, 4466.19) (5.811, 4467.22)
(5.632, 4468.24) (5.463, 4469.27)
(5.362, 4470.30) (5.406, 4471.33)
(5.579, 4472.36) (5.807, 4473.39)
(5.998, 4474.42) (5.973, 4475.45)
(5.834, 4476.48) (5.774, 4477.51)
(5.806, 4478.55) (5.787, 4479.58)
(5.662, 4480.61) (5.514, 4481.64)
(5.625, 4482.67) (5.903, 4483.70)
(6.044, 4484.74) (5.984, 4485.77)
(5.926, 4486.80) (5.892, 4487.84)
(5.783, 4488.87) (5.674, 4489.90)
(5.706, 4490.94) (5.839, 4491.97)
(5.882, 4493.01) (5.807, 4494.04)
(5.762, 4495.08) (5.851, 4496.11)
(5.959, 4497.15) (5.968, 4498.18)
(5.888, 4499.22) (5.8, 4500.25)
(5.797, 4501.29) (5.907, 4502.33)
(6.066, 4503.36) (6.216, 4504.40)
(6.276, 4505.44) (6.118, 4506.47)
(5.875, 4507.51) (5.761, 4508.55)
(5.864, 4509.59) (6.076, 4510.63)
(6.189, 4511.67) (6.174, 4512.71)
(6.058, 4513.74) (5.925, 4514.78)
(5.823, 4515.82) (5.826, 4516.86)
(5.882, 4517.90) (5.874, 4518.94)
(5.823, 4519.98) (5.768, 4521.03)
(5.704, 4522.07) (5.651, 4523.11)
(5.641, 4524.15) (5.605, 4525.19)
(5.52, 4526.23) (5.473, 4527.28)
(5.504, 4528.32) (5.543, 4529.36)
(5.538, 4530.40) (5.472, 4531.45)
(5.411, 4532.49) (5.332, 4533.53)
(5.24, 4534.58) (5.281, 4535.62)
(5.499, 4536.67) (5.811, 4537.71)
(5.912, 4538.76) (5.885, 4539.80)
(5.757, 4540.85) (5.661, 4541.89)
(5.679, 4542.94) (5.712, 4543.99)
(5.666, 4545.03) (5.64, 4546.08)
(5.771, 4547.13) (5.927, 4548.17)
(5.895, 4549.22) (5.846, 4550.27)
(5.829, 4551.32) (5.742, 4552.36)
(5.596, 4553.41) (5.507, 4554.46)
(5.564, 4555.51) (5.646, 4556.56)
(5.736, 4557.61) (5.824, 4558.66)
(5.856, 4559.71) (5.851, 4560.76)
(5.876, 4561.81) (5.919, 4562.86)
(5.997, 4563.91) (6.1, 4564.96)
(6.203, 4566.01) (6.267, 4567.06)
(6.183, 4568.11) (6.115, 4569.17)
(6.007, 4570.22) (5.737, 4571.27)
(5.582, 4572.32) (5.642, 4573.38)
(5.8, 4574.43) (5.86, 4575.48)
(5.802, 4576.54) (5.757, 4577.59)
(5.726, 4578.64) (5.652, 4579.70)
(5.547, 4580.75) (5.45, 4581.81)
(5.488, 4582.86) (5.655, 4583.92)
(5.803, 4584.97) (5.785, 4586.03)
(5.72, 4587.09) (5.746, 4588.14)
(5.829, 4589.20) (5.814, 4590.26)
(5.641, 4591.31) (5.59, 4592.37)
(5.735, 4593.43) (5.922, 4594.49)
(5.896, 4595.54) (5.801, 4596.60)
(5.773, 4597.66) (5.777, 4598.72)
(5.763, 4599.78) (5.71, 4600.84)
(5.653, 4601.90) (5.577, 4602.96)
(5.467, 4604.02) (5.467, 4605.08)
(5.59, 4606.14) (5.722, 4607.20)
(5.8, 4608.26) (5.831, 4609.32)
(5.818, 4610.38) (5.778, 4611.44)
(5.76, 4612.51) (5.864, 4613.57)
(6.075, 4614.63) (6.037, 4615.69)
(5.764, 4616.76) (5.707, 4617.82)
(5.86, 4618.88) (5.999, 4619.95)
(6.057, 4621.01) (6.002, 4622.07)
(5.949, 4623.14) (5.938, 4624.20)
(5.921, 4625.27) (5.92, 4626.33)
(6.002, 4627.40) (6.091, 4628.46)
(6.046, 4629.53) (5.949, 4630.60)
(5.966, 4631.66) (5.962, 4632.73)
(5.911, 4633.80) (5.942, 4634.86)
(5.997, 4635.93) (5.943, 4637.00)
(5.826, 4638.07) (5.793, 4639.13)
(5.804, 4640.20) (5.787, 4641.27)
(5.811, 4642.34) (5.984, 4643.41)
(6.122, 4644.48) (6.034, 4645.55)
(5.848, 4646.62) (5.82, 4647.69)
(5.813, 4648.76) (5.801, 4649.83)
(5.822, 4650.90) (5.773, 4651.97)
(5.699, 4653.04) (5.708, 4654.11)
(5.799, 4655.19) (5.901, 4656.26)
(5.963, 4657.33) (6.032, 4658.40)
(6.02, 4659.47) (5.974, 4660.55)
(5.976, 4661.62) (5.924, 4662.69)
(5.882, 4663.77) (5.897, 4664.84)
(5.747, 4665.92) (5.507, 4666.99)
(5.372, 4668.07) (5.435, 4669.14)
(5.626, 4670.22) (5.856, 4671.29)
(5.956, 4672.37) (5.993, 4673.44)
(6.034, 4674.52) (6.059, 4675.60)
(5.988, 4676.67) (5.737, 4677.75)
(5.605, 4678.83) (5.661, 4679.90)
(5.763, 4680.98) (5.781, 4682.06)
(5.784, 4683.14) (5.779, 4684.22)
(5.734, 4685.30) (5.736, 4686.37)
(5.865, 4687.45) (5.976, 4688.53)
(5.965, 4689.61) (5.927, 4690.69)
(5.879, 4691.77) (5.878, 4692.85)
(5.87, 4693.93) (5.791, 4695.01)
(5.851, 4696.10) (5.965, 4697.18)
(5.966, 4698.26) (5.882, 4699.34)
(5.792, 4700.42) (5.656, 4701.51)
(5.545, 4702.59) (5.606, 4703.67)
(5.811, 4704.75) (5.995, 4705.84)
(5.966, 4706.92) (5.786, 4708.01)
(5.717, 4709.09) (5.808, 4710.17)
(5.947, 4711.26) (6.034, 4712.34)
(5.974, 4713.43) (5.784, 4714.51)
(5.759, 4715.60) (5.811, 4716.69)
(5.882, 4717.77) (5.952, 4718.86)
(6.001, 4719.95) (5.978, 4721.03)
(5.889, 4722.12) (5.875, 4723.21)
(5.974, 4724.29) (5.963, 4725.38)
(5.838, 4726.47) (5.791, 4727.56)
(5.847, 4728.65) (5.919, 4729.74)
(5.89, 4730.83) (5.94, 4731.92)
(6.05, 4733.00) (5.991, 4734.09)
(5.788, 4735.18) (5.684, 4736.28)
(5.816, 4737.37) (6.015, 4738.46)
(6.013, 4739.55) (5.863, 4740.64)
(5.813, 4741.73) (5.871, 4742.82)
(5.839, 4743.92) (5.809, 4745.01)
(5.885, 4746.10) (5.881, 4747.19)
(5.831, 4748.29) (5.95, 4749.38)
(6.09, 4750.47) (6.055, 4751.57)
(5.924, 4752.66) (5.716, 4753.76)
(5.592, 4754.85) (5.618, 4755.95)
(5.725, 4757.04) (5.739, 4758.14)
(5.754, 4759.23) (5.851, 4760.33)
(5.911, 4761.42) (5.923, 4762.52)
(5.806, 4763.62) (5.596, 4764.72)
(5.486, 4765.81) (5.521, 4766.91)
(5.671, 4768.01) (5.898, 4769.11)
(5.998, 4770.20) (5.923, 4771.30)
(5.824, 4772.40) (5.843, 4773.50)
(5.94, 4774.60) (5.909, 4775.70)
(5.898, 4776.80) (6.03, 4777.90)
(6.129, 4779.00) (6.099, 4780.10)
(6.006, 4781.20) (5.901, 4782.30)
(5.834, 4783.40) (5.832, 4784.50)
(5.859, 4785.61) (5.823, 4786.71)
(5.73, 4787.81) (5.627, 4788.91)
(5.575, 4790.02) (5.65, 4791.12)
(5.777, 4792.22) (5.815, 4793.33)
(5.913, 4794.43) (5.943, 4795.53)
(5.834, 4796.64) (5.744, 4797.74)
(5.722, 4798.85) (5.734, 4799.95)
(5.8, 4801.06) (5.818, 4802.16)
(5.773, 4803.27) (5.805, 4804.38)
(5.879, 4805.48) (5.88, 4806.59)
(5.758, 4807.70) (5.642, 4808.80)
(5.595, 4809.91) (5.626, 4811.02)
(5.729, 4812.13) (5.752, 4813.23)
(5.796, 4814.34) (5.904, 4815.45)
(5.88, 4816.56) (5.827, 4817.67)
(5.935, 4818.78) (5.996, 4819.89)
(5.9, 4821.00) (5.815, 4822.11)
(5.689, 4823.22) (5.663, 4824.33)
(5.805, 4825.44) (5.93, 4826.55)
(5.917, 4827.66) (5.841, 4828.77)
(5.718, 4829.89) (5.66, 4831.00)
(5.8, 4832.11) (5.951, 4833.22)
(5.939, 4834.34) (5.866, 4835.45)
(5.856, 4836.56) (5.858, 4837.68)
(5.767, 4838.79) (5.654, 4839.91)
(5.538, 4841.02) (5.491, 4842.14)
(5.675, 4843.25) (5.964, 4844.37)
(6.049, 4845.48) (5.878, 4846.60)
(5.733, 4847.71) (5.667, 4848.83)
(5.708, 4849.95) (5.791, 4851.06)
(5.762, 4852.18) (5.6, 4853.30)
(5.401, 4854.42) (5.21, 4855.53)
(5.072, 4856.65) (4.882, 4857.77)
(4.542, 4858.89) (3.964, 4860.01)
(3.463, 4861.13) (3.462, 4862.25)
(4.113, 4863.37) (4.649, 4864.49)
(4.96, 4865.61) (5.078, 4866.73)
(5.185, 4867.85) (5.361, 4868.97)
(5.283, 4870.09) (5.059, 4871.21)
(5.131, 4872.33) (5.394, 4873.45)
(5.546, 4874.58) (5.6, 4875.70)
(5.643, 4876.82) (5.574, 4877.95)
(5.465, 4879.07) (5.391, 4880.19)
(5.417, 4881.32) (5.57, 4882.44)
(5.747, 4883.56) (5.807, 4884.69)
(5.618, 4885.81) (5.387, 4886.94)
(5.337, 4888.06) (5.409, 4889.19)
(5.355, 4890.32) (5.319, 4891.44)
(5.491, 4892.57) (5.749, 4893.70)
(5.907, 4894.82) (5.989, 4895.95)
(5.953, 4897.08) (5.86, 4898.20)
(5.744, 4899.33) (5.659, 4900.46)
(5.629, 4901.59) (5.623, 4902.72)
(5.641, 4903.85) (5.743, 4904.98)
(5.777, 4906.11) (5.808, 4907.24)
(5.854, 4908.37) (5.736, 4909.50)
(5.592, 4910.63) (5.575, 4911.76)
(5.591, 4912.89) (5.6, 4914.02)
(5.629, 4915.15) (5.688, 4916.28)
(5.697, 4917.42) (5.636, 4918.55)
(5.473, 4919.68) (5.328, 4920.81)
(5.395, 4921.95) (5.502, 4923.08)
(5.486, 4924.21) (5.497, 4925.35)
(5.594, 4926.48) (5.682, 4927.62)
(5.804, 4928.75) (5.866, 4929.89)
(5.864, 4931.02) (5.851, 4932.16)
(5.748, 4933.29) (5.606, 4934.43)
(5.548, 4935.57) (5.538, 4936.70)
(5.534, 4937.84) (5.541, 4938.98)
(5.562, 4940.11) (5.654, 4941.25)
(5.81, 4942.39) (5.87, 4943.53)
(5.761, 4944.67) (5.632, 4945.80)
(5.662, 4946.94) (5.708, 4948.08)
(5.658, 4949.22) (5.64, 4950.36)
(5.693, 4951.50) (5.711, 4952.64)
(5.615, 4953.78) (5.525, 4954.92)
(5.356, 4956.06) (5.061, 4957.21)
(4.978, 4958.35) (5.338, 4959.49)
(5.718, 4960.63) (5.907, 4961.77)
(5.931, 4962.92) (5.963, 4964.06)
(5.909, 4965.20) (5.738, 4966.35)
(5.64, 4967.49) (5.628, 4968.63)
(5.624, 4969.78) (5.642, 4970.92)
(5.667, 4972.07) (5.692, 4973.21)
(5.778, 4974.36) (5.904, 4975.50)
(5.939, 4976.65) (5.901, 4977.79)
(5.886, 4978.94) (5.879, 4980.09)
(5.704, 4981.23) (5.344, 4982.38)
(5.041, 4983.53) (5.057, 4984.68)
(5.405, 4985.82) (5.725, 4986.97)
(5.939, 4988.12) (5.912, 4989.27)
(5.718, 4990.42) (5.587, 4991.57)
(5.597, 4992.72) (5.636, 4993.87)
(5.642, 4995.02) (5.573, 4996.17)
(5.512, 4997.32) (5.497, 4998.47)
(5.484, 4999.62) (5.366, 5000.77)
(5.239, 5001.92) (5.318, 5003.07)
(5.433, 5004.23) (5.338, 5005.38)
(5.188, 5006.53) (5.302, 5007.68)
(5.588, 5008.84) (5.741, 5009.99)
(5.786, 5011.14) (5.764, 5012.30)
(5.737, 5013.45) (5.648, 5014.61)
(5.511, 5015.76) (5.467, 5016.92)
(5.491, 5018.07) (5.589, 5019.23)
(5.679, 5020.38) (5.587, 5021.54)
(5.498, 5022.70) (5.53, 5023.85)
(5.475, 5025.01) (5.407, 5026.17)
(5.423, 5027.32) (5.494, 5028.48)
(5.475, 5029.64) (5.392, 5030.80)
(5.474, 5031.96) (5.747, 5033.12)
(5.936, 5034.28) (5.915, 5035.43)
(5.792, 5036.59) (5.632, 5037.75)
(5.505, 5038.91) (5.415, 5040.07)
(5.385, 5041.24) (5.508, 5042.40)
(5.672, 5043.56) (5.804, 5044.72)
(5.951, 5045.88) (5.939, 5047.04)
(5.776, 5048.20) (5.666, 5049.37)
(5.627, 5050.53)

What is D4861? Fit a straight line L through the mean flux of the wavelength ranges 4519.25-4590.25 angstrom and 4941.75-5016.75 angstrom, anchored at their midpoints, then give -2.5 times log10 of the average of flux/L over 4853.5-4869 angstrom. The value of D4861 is 0.206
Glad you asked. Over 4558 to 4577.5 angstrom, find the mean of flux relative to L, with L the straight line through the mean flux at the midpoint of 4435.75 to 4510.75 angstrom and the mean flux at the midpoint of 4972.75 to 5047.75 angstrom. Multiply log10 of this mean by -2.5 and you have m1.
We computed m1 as -0.04 mag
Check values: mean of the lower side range 5.73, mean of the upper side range 5.59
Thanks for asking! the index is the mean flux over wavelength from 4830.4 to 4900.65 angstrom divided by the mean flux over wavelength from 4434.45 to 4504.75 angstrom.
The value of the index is 0.95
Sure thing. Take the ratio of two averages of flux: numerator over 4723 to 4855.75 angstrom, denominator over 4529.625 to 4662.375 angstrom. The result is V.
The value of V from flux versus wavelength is 1.00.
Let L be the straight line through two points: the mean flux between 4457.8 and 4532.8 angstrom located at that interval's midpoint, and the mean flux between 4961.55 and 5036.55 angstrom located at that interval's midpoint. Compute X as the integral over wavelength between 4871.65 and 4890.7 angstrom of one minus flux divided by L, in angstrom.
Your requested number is 0.5 angstrom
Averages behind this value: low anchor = 5.78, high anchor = 5.61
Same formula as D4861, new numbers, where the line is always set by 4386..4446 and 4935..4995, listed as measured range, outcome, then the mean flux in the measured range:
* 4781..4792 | -0.034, 5.78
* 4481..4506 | -0.068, 5.88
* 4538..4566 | -0.049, 5.79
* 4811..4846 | -0.038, 5.81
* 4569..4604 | -0.035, 5.73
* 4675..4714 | -0.050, 5.84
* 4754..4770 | -0.027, 5.73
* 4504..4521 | -0.085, 5.98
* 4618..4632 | -0.078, 5.97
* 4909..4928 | 0.012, 5.57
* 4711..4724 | -0.062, 5.91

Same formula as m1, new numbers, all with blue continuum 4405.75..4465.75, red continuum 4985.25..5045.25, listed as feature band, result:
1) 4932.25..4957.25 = -0.01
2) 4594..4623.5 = -0.05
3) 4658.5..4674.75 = -0.05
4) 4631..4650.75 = -0.07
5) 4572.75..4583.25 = -0.02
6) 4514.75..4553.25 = -0.02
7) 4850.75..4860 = 0.08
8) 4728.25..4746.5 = -0.06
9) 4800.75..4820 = -0.05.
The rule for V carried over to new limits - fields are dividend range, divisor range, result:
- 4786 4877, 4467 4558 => 0.96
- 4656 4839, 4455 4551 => 1.02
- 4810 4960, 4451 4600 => 0.97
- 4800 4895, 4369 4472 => 1.01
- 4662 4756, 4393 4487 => 1.05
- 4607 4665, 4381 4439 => 1.08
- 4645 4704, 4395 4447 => 1.06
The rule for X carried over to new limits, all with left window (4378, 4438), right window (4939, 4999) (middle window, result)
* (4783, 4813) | -1.0 angstrom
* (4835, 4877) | 2.4 angstrom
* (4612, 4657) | -3.1 angstrom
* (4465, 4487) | -1.2 angstrom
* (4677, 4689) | -0.5 angstrom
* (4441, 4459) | -0.2 angstrom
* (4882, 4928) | -0.1 angstrom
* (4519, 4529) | -0.3 angstrom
